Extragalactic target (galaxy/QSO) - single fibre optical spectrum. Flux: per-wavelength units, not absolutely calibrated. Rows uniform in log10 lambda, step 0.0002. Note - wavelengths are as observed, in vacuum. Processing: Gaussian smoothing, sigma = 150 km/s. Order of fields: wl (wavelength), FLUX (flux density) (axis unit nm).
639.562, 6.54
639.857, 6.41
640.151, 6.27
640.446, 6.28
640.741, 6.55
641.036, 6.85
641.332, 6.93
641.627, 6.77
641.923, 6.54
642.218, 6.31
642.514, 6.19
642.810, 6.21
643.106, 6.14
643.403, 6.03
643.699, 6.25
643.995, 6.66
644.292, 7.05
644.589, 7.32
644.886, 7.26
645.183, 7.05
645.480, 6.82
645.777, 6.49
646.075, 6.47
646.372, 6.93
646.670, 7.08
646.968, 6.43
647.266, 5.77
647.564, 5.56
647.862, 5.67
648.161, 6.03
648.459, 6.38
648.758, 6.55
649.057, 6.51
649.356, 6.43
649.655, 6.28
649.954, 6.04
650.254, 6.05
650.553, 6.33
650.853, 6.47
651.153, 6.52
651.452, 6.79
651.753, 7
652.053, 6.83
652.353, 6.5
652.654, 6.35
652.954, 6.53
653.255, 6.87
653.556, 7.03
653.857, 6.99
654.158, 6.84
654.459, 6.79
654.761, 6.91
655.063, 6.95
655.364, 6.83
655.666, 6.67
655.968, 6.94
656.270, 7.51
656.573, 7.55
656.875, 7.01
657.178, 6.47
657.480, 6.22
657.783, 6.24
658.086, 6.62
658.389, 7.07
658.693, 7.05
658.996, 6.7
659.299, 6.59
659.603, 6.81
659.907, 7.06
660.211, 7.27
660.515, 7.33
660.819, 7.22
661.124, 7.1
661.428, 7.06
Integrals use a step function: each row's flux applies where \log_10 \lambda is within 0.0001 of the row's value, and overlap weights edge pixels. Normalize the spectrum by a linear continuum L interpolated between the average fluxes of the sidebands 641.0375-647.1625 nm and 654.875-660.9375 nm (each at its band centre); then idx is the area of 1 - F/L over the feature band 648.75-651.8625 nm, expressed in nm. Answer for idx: 0.15 nm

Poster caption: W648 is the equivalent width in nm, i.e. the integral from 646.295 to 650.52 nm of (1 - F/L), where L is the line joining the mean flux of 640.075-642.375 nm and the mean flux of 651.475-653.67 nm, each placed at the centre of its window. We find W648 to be 0.26 nm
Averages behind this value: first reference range 6.57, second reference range 6.73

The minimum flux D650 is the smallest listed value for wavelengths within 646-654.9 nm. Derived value 5.56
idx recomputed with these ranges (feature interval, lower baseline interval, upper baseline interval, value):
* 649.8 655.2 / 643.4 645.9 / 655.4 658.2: 0.12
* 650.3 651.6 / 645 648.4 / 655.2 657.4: 0.03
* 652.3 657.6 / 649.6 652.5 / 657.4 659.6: -0.21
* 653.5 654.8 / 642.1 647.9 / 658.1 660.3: -0.03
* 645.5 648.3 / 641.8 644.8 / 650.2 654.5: 0.11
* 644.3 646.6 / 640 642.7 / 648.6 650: -0.17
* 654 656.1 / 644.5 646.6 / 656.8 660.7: 0.00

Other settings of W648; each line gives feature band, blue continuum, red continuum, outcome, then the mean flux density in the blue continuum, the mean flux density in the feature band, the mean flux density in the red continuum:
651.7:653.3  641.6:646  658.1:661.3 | 0.04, 6.6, 6.65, 7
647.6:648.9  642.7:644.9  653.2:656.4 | 0.12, 6.58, 6.1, 6.94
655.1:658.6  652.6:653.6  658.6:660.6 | 0.00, 6.69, 6.84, 6.96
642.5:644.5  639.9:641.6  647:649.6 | 0.00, 6.58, 6.4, 6.13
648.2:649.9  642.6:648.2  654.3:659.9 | 0.06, 6.49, 6.38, 6.84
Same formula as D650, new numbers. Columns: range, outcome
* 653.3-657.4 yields 6.47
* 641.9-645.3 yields 6.03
